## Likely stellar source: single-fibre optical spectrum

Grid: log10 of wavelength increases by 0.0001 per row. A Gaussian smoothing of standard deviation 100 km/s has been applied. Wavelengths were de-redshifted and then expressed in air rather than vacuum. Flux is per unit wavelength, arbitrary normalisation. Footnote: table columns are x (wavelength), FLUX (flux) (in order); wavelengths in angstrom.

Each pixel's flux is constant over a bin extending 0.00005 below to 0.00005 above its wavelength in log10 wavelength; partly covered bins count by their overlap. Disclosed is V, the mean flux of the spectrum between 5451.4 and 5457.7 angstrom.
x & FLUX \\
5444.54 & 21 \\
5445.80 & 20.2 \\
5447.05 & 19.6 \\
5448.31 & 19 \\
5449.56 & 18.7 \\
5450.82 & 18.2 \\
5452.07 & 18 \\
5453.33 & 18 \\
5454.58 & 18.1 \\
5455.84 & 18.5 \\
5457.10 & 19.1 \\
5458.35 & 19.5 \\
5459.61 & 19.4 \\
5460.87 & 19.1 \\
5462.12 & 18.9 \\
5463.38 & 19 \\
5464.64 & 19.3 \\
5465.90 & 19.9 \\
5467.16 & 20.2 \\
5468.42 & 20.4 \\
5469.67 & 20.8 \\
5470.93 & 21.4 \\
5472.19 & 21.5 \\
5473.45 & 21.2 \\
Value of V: 18.3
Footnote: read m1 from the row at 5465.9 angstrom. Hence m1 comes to 19.9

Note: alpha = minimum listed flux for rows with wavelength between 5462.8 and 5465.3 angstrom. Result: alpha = 19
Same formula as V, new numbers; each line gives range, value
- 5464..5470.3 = 20.1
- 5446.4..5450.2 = 19.1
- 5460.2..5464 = 19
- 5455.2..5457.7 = 18.7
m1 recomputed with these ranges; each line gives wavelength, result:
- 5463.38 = 19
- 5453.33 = 18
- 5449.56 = 18.7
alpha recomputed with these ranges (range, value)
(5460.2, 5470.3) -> 18.9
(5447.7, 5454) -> 18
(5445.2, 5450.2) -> 18.7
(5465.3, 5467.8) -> 19.9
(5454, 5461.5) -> 18.1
